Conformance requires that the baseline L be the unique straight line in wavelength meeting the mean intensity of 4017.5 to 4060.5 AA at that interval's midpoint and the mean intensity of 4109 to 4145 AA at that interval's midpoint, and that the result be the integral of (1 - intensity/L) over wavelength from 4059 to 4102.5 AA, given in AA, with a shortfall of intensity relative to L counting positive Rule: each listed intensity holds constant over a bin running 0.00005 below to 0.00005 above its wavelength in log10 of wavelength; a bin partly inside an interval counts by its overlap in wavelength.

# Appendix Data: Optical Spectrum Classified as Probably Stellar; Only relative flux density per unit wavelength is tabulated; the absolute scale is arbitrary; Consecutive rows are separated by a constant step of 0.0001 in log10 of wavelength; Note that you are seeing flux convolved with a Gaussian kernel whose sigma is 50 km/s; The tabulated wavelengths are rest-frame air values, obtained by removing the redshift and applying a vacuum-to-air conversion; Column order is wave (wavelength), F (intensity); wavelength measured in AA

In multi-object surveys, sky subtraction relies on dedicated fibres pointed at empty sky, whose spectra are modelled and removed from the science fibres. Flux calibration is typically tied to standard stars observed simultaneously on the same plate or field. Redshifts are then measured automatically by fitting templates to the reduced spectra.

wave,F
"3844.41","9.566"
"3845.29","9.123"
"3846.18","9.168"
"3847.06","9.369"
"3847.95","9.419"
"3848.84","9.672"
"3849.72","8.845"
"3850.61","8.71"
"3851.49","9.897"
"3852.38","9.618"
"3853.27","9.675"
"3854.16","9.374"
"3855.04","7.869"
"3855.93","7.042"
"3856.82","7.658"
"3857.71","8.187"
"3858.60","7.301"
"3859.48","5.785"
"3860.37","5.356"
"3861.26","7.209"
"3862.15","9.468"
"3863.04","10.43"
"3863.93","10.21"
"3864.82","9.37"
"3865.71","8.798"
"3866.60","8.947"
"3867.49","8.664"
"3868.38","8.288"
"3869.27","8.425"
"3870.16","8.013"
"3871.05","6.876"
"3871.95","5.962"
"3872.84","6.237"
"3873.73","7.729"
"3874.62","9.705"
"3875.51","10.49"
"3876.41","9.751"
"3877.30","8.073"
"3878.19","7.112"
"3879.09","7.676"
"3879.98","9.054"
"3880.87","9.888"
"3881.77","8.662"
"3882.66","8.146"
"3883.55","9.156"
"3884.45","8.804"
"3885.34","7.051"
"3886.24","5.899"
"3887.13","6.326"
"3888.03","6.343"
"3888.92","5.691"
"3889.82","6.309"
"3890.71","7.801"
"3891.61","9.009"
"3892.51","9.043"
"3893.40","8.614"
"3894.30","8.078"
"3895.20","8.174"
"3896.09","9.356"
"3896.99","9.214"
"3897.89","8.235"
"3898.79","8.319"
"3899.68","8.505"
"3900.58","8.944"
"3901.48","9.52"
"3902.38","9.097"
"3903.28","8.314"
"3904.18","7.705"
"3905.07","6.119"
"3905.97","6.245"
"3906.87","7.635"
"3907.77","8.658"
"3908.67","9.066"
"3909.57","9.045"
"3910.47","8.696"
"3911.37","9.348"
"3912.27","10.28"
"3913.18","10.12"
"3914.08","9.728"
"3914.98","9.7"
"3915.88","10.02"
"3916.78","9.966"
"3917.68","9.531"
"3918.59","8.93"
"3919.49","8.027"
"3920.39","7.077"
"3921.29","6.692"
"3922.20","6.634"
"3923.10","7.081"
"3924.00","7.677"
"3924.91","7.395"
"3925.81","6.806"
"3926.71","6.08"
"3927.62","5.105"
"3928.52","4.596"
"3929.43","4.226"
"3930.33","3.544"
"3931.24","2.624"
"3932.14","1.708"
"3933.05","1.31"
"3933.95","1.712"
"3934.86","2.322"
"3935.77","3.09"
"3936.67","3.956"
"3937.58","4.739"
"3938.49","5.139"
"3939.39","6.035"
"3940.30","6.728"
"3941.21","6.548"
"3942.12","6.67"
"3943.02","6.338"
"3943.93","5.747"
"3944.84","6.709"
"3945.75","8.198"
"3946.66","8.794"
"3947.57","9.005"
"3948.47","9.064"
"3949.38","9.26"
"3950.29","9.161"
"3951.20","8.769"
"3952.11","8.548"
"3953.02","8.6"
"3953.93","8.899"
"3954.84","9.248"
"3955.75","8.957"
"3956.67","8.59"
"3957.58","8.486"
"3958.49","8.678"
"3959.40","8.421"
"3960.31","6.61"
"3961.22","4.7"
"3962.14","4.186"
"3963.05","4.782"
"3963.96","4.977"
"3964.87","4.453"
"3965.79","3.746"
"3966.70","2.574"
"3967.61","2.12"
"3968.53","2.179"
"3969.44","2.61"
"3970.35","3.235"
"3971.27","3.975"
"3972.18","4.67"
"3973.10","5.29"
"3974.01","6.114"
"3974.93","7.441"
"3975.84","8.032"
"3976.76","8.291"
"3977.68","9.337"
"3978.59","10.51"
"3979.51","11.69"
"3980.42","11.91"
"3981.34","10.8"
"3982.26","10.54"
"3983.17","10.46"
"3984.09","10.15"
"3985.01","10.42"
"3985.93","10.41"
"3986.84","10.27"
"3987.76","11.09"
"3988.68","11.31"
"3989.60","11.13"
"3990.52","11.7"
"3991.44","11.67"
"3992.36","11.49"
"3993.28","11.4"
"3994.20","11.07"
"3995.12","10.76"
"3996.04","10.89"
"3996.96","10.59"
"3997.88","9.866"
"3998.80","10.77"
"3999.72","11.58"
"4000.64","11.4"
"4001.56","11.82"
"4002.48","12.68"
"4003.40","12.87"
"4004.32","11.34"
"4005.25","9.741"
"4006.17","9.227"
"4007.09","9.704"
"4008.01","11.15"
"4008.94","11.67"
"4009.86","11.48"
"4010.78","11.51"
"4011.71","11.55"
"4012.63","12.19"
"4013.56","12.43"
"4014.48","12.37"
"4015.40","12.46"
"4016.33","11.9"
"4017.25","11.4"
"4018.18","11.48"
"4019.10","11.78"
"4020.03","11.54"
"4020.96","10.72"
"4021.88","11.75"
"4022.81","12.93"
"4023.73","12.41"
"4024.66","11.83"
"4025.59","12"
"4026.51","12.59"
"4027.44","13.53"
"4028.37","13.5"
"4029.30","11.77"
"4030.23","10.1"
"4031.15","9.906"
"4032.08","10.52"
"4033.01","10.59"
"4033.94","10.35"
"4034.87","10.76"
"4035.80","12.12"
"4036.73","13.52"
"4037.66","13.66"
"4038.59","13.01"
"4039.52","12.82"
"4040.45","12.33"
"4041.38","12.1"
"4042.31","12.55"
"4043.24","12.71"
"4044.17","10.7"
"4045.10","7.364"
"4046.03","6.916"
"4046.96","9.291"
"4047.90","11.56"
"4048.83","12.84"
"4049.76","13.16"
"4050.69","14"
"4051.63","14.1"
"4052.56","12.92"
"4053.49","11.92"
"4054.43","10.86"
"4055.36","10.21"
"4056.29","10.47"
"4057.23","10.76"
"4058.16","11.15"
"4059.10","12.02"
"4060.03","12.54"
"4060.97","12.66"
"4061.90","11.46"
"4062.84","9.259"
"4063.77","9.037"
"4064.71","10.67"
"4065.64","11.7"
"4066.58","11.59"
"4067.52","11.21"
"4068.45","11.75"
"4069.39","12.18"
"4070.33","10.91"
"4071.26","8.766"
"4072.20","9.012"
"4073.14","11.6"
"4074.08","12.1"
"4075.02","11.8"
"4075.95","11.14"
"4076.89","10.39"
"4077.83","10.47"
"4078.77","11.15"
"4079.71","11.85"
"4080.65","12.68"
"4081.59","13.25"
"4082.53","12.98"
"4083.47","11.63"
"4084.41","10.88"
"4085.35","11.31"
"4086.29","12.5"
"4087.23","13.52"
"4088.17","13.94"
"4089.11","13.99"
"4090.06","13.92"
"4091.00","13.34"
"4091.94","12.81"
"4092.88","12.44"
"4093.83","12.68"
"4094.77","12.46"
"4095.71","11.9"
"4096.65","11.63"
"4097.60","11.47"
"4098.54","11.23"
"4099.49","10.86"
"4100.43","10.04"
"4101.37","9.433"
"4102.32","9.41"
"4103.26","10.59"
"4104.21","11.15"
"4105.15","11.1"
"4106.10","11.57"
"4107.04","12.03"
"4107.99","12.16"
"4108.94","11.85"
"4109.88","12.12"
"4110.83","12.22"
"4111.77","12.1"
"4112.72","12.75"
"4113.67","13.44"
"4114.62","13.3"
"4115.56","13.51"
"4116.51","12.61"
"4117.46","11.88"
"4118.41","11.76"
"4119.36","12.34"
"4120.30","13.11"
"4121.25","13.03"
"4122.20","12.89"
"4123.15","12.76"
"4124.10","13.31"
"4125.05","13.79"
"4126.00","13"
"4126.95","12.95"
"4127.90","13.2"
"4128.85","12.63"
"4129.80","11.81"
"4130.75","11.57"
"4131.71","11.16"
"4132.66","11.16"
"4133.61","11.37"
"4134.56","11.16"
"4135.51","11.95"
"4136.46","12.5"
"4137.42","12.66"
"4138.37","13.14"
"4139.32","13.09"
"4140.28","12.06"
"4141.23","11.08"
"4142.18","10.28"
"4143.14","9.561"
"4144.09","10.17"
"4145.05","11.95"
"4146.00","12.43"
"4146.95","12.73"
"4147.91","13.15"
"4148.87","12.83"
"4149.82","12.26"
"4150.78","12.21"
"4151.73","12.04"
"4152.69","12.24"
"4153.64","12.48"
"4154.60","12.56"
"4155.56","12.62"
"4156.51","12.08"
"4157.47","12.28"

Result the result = 1.2 AA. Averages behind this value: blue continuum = 11.7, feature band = 11.6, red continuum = 12.2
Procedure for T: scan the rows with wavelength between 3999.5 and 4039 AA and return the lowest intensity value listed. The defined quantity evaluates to 9.227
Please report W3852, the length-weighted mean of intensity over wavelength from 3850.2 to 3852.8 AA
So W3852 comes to 9.43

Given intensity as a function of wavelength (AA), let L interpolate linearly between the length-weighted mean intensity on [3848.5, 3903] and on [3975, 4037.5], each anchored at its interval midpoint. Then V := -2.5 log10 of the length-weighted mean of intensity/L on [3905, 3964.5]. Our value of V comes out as 0.34 mag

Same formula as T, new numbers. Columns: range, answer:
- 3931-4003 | 1.31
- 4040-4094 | 6.916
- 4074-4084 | 10.39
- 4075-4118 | 9.41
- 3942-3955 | 5.747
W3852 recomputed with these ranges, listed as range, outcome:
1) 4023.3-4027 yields 12.2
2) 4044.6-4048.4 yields 8.84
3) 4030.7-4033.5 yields 10.3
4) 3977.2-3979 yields 9.9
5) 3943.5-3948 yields 7.68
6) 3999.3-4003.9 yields 12.1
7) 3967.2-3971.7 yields 2.82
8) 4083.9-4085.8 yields 11.1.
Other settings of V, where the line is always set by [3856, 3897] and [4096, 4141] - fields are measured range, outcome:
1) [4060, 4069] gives 0.00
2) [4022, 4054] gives -0.11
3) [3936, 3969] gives 0.37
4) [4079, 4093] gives -0.11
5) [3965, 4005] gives 0.09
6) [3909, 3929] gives 0.08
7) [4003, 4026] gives -0.12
